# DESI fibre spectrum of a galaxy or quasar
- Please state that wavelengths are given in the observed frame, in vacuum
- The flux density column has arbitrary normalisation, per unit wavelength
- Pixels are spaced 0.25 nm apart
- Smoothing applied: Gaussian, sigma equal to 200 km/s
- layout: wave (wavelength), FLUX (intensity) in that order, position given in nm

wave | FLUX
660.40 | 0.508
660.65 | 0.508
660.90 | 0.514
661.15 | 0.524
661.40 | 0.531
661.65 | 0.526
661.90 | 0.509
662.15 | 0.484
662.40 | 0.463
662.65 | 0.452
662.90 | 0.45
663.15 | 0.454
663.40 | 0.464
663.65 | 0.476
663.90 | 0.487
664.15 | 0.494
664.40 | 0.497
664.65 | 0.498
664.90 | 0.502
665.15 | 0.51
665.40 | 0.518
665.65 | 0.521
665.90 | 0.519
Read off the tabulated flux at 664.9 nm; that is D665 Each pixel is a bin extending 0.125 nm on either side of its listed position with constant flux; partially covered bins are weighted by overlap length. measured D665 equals 0.502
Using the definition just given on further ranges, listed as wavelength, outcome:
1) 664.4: 0.497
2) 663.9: 0.487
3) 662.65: 0.452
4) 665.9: 0.519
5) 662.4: 0.463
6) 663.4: 0.464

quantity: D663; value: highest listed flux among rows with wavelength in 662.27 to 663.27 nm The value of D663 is 0.463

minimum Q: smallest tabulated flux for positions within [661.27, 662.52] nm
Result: 0.463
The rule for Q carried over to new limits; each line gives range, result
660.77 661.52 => 0.514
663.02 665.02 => 0.454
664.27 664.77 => 0.497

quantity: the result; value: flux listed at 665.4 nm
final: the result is 0.518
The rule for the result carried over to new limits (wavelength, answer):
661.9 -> 0.509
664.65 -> 0.498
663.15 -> 0.454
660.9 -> 0.514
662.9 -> 0.45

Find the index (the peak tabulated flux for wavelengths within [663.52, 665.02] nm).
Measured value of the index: 0.502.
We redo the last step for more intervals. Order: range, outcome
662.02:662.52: 0.484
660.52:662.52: 0.531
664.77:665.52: 0.518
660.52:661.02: 0.514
